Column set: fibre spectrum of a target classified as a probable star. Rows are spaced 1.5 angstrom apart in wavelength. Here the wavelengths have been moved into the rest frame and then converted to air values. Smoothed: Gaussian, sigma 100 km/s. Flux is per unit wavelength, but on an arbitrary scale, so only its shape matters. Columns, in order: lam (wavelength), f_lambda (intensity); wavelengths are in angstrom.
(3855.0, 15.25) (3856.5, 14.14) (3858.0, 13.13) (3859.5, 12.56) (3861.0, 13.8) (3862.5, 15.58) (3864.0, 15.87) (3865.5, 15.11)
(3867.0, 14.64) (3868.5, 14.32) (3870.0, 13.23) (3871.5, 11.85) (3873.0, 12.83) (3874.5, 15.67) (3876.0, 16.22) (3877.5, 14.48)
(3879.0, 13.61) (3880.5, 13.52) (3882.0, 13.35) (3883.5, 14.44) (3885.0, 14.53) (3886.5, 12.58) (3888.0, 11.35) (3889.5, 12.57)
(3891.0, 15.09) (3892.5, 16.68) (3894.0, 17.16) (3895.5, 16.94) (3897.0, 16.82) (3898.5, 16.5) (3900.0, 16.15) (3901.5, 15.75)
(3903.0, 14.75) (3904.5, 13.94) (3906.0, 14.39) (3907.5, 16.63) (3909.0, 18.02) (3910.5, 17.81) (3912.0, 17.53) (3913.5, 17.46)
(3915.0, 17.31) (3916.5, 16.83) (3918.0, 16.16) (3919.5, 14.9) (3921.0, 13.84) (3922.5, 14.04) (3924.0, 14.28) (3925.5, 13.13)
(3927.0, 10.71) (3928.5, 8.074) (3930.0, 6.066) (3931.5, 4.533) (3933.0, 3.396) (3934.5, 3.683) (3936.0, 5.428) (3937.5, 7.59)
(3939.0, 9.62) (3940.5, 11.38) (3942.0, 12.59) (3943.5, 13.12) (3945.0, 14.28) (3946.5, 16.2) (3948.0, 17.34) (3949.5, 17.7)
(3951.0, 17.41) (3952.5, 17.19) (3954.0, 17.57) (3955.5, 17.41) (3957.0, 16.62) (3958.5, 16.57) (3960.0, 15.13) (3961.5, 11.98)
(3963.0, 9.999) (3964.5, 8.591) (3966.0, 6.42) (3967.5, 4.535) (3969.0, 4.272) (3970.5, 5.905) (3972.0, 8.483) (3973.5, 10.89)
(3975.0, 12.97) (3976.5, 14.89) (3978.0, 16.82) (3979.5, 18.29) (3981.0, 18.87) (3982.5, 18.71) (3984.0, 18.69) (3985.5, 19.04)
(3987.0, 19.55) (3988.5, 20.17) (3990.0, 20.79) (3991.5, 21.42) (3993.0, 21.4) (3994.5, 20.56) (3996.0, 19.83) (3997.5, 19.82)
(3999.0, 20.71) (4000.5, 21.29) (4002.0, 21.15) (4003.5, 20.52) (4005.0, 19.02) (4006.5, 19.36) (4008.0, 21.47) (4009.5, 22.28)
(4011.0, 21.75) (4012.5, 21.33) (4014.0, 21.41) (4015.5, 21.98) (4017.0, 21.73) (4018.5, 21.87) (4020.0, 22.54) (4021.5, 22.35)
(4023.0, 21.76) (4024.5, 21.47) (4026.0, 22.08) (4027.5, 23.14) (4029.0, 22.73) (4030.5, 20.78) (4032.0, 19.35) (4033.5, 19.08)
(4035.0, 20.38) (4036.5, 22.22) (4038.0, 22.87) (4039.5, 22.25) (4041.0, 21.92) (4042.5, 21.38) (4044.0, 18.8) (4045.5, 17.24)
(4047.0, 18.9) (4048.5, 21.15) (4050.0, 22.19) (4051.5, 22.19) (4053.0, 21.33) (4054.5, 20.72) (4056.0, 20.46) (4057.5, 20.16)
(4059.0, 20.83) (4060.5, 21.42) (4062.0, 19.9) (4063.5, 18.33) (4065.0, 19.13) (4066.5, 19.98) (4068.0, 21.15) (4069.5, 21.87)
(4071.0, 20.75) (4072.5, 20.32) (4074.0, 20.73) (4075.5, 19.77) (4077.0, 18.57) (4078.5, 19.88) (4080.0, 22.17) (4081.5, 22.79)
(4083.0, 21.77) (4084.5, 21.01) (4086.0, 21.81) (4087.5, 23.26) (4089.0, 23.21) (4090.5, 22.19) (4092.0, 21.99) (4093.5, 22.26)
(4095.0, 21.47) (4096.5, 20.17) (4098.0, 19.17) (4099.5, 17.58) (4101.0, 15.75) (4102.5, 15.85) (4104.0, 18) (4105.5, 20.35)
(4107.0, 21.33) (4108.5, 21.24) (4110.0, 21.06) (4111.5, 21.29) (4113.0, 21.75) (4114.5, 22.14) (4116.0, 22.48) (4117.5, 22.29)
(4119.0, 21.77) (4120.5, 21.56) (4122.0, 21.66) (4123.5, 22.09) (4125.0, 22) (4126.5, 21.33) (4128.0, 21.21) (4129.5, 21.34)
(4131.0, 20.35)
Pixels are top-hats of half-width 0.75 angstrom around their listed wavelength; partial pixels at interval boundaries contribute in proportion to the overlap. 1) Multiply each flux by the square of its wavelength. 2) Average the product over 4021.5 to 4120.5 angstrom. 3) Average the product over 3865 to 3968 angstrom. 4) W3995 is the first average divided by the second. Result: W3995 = 1.7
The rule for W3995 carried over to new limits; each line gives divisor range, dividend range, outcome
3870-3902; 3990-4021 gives 1.53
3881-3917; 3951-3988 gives 0.92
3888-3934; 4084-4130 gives 1.64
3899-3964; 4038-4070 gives 1.61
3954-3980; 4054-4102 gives 1.84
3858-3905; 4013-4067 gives 1.56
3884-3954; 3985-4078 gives 1.61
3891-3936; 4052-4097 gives 1.65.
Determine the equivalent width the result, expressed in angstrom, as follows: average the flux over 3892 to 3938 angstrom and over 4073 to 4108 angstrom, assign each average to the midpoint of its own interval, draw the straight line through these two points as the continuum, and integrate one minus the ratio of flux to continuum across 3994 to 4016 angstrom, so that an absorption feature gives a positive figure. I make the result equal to -4.9 angstrom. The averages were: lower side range 13.4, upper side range 20.5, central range 20.8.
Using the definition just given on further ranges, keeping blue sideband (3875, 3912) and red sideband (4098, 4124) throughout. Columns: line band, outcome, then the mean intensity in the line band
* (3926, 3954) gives 9.0 angstrom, 11.1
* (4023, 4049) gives -3.3 angstrom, 20.9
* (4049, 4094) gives -3.7 angstrom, 21.1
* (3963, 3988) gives 6.3 angstrom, 12.9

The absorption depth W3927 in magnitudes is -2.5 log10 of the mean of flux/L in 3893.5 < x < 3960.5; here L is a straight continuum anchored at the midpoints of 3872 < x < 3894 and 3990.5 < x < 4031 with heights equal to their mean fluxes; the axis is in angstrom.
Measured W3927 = 0.18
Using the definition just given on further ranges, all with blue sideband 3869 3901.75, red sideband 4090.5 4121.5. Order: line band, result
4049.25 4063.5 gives -0.09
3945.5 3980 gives 0.25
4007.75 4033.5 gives -0.19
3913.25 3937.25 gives 0.37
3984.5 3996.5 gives -0.17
